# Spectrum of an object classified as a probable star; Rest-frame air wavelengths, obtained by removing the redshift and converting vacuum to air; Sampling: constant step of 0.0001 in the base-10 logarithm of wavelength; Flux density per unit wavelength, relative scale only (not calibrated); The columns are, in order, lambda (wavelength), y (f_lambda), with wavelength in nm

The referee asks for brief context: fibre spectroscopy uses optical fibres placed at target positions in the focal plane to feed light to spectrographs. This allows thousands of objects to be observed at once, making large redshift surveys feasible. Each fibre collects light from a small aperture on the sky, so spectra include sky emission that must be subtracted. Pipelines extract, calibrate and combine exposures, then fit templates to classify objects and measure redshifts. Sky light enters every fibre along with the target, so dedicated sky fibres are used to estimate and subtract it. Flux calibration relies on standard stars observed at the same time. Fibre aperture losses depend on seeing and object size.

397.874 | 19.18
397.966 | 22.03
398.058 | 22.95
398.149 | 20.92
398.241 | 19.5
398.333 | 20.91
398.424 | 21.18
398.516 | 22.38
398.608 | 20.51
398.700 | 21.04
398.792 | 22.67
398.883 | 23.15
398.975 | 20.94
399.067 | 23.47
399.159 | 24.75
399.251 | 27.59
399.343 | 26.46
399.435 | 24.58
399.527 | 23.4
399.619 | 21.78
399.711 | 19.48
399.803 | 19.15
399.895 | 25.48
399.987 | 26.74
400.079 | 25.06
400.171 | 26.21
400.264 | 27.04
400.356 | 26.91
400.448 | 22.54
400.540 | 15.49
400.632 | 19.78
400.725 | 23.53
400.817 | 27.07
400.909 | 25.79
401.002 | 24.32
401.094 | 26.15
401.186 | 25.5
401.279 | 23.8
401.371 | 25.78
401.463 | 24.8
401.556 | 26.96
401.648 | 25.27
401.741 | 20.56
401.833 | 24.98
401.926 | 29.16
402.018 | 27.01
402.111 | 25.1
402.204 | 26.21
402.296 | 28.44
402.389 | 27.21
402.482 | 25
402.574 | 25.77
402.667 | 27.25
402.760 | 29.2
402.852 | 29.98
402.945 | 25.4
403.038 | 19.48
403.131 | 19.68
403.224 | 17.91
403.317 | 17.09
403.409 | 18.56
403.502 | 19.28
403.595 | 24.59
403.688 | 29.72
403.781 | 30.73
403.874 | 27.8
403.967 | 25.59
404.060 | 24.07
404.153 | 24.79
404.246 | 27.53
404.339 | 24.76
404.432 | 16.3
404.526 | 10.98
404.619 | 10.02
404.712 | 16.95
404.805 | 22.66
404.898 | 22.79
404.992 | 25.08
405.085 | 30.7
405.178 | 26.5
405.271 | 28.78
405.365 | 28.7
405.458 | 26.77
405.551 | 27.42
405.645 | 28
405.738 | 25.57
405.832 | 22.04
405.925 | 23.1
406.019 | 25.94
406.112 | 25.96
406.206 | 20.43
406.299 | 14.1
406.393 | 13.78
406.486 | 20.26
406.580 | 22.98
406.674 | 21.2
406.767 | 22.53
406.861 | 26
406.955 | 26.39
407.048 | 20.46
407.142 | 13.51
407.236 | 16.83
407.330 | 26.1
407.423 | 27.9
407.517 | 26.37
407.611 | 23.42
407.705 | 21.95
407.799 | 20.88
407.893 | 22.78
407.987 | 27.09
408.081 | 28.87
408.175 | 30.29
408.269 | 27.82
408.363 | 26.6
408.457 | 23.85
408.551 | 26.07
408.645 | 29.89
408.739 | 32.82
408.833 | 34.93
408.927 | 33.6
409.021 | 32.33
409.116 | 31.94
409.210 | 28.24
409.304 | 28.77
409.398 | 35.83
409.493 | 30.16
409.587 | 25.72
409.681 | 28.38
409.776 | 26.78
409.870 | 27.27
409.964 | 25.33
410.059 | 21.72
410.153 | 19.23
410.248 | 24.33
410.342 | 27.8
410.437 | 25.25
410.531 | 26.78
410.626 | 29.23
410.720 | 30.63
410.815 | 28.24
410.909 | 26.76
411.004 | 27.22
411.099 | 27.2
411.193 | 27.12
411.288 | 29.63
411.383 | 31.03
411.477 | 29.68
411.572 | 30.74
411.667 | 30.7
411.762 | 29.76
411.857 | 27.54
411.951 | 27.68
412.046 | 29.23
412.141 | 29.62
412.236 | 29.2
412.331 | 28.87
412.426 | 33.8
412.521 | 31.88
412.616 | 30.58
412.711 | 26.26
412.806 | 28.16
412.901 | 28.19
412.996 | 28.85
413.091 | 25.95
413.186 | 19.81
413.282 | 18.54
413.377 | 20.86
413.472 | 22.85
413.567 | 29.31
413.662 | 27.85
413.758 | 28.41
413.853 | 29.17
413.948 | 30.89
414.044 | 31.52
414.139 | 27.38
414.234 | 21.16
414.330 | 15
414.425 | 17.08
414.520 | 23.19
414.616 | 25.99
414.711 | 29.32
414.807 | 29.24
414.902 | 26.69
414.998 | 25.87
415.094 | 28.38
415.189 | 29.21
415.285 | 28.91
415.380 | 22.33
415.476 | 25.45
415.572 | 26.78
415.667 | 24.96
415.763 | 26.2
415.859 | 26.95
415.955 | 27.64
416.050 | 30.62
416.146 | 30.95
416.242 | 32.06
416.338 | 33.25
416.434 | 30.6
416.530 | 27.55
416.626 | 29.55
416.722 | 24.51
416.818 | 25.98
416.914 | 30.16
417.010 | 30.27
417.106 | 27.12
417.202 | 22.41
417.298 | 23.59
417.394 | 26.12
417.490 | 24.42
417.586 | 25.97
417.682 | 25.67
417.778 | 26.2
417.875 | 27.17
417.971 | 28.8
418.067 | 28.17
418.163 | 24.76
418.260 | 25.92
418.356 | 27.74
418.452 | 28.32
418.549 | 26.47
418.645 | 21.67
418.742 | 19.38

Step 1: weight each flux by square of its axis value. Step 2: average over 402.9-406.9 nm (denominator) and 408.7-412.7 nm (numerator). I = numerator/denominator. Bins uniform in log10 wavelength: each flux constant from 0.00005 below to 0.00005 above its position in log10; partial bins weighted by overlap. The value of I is 1.3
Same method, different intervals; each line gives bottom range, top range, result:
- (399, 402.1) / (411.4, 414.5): 1.18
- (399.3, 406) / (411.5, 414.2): 1.21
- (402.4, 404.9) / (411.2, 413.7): 1.28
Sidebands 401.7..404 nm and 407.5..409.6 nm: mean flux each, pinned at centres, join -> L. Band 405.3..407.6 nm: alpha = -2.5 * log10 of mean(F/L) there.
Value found 0.17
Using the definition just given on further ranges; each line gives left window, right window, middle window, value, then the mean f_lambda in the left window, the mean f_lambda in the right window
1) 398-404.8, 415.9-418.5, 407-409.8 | -0.07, 23.5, 27.6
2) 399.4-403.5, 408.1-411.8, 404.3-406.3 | 0.14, 24.2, 28.5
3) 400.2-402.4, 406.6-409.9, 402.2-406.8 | 0.10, 24.9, 26.6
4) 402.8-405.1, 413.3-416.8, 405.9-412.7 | -0.09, 22.4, 26.8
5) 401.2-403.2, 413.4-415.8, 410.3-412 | -0.10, 25.5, 26.1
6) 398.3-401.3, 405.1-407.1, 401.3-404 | -0.06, 23.5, 23.7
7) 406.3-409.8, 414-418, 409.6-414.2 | -0.05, 25.9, 26.7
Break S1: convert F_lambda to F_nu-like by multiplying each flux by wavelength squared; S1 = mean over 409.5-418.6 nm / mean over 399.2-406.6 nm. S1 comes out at 1.2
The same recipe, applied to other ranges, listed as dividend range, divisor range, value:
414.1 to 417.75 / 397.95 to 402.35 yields 1.20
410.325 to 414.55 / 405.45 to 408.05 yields 1.23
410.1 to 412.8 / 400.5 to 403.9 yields 1.21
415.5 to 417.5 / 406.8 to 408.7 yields 1.17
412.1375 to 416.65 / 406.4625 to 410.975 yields 1.06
